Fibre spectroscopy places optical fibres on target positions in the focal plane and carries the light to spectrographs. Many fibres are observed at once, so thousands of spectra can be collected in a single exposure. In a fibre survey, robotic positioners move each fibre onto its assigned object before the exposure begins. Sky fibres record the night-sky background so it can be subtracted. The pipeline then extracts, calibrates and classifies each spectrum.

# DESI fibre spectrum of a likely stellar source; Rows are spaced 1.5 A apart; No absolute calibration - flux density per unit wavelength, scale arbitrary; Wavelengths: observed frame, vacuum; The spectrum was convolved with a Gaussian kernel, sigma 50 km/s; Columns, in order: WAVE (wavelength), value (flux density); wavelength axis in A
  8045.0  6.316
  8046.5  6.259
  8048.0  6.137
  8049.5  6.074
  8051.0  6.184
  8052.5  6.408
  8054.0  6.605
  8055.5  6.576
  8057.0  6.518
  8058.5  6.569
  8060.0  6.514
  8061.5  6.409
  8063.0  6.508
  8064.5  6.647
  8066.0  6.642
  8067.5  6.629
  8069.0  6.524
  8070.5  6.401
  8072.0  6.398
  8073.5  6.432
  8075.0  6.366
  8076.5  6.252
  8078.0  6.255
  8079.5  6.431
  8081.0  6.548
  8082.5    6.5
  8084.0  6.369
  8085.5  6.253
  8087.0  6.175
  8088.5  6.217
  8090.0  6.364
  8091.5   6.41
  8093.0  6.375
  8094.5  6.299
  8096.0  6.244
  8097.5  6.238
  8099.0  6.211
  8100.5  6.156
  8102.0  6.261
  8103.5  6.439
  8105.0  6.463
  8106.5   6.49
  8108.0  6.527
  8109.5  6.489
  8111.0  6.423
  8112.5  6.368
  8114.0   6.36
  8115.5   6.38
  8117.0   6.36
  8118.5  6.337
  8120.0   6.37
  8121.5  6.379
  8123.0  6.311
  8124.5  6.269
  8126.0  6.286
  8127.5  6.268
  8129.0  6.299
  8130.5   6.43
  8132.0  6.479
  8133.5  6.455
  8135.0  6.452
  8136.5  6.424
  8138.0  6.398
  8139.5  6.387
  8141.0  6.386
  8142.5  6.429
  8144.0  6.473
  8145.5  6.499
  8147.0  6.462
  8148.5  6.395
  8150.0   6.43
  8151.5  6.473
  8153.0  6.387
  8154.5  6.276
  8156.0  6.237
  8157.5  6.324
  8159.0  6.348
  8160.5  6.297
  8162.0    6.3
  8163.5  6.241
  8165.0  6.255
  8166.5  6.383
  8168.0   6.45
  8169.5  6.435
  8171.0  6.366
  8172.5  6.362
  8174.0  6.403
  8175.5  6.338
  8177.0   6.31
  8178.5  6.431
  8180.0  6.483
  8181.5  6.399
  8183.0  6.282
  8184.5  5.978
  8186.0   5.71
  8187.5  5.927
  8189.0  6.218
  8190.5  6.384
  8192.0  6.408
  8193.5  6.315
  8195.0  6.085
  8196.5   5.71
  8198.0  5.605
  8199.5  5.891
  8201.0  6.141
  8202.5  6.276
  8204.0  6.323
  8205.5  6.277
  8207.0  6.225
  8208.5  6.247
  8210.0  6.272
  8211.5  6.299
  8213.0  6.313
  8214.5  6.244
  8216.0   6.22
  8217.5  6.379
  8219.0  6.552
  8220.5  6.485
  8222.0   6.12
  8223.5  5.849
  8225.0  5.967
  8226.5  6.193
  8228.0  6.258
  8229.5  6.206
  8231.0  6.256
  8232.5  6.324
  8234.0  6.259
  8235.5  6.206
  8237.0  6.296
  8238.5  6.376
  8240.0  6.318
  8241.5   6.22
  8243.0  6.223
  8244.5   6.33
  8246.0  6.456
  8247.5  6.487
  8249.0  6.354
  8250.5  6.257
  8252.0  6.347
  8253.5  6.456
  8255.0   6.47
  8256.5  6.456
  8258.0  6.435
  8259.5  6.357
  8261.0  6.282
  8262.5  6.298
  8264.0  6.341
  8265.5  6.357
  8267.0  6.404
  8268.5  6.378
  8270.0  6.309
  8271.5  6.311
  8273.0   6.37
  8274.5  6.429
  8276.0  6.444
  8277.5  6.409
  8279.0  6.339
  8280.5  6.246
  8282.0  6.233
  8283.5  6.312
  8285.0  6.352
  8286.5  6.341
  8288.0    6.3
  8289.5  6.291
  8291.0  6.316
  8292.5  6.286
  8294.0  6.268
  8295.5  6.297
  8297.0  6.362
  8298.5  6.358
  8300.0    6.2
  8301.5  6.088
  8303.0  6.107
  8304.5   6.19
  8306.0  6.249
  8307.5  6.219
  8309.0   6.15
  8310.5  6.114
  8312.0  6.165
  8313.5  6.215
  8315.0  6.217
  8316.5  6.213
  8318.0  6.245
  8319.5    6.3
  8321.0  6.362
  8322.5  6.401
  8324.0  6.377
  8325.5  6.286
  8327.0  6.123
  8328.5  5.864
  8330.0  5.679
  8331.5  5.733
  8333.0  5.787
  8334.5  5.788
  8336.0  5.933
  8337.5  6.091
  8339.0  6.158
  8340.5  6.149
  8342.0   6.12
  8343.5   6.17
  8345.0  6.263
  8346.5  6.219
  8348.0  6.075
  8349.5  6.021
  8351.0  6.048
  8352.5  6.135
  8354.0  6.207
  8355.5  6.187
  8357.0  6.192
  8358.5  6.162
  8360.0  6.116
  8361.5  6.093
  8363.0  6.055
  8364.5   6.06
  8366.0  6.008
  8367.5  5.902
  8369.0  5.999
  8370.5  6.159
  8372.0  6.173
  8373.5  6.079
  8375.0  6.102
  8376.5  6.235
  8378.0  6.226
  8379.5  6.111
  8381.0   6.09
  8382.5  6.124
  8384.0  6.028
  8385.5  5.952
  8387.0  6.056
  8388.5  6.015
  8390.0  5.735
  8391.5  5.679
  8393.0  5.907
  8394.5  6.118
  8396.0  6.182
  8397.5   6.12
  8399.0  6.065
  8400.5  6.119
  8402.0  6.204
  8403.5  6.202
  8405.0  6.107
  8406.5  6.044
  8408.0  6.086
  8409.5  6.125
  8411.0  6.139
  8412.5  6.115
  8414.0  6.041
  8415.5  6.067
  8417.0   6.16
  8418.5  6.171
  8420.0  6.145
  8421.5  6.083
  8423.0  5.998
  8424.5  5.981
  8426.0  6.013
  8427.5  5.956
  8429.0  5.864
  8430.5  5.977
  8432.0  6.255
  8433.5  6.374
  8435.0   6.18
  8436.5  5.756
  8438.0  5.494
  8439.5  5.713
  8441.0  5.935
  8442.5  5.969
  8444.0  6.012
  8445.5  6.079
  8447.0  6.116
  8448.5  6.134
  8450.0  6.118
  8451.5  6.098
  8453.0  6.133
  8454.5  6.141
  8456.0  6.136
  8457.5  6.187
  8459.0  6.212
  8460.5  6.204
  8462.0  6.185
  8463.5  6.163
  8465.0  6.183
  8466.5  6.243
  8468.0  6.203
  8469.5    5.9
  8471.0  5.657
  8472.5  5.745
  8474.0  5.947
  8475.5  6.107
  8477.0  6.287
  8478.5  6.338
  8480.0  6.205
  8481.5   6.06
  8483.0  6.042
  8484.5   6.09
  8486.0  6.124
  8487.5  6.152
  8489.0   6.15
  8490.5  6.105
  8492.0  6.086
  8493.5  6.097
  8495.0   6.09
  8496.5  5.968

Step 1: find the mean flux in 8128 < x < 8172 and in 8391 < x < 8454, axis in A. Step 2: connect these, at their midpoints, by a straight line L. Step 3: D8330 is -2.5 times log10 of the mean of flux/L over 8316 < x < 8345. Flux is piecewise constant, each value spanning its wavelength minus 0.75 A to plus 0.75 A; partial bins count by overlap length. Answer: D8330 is 0.01 mag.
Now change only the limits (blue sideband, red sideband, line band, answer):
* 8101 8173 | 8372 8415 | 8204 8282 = -0.010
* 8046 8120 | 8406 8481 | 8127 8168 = -0.008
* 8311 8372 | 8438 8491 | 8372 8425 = 0.003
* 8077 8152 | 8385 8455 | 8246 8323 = -0.021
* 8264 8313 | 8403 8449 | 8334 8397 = 0.013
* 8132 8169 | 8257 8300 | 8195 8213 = 0.042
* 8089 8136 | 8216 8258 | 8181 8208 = 0.035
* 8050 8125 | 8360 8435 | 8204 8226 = 0.003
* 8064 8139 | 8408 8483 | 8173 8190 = 0.013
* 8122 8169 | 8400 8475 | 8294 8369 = 0.007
